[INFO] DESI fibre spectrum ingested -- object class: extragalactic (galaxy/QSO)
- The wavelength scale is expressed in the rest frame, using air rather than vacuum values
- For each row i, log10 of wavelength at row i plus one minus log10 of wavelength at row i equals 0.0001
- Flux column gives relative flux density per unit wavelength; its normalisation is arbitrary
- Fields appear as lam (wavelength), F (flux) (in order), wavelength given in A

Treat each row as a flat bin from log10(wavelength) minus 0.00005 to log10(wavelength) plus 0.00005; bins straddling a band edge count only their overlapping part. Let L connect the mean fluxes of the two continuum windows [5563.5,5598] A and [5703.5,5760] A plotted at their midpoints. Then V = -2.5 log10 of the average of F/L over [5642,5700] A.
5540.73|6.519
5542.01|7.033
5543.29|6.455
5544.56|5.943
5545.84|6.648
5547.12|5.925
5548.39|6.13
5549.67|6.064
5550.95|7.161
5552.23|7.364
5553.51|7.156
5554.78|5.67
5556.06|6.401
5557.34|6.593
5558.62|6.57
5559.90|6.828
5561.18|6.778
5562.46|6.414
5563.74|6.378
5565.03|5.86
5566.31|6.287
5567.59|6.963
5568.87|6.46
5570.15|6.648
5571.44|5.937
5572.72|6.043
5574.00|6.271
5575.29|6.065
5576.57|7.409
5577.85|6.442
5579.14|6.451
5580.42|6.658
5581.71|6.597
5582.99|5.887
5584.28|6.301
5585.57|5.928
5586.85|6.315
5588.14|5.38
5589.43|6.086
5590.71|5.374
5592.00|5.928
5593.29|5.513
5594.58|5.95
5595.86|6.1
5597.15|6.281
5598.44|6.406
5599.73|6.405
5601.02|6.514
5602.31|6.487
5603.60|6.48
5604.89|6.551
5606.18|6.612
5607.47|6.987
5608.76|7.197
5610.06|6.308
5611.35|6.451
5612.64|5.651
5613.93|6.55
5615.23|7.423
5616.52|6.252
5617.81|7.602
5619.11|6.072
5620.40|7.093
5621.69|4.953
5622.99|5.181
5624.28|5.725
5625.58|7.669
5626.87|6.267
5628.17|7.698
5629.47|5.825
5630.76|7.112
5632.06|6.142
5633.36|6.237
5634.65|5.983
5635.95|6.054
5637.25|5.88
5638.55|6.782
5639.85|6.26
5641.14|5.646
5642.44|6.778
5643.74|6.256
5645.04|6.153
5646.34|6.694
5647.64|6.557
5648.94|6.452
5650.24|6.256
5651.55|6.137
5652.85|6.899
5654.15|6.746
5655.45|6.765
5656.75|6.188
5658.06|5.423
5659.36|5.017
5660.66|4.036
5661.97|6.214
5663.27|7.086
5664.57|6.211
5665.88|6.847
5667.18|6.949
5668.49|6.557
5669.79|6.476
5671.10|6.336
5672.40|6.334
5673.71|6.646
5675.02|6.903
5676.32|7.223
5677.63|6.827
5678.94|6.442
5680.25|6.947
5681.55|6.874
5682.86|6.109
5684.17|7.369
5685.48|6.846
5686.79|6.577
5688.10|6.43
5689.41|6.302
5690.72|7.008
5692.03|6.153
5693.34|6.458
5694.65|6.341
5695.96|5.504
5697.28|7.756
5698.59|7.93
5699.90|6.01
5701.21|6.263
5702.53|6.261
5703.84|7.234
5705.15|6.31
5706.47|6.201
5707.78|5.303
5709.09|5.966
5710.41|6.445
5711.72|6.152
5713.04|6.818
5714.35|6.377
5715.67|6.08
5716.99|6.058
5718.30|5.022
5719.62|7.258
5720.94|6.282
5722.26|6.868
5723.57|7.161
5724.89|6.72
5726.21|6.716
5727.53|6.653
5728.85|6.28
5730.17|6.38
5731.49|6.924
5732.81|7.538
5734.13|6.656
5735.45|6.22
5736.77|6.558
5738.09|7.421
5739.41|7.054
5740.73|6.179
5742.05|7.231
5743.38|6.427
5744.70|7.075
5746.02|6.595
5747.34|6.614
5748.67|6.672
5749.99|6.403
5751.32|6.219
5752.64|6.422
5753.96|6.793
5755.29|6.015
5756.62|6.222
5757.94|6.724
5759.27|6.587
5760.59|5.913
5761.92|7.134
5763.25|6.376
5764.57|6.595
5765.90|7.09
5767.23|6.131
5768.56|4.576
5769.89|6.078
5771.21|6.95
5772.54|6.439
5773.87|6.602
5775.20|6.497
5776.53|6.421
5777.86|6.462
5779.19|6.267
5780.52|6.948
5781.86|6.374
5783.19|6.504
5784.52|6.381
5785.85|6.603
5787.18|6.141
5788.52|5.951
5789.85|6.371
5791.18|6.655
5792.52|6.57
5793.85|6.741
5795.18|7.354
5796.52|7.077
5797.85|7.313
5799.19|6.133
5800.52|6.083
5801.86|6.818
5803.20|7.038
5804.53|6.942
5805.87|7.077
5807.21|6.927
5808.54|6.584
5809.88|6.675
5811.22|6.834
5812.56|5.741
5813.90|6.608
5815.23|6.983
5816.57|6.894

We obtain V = -0.02 mag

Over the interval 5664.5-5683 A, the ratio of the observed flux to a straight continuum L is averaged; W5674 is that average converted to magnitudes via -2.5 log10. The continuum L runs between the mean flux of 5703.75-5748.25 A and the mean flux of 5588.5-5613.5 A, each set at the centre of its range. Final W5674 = -0.04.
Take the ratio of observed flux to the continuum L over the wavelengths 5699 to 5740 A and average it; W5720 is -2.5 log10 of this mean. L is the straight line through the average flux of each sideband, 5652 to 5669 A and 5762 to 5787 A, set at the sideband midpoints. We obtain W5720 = -0.03 mag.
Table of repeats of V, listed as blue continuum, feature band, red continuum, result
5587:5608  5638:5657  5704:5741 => -0.022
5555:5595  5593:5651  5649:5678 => -0.012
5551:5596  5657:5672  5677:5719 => 0.053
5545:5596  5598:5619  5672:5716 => -0.035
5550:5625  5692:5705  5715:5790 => -0.023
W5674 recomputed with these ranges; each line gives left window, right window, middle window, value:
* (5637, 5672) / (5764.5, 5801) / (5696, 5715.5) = -0.02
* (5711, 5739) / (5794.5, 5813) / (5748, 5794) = 0.04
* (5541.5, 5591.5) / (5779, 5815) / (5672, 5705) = -0.03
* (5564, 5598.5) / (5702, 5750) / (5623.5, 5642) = -0.01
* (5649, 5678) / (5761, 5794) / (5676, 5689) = -0.06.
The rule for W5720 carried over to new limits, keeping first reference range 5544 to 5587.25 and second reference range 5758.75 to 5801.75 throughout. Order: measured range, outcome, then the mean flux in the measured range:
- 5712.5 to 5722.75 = 0.024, 6.33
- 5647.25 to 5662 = 0.072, 6.04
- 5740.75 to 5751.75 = -0.026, 6.63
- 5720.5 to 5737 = -0.037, 6.7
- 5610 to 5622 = -0.008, 6.49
